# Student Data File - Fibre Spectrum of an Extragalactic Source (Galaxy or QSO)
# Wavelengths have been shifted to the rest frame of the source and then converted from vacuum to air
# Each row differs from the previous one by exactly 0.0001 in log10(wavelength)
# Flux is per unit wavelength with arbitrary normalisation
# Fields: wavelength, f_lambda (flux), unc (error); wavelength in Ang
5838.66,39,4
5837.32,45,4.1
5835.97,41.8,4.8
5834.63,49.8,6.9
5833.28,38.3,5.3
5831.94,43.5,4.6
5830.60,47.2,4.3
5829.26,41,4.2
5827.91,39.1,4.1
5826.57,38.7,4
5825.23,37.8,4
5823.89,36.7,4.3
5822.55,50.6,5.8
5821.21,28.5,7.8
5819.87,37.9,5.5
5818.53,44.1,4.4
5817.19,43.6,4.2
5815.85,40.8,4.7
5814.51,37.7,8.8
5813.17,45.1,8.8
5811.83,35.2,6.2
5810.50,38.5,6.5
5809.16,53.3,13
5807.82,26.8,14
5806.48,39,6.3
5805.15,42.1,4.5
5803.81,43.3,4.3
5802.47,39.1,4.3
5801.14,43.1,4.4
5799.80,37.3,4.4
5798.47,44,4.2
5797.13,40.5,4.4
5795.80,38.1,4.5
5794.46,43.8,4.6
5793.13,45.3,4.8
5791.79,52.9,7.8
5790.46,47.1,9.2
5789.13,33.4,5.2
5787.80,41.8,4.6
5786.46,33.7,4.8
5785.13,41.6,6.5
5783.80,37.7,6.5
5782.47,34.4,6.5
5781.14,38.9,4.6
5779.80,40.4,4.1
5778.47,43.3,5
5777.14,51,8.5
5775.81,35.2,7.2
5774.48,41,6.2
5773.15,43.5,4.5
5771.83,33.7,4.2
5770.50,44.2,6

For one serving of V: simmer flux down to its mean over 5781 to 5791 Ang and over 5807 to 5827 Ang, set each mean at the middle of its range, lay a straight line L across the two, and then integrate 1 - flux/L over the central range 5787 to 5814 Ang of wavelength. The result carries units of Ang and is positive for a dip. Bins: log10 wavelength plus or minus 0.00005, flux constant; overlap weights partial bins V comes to -1.7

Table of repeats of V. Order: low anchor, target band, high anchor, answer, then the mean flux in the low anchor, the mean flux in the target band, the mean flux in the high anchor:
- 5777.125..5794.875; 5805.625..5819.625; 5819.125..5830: -0.2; 41.4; 40.4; 38.9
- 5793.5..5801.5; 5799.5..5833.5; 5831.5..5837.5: 1.6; 41.2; 40.4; 43.5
